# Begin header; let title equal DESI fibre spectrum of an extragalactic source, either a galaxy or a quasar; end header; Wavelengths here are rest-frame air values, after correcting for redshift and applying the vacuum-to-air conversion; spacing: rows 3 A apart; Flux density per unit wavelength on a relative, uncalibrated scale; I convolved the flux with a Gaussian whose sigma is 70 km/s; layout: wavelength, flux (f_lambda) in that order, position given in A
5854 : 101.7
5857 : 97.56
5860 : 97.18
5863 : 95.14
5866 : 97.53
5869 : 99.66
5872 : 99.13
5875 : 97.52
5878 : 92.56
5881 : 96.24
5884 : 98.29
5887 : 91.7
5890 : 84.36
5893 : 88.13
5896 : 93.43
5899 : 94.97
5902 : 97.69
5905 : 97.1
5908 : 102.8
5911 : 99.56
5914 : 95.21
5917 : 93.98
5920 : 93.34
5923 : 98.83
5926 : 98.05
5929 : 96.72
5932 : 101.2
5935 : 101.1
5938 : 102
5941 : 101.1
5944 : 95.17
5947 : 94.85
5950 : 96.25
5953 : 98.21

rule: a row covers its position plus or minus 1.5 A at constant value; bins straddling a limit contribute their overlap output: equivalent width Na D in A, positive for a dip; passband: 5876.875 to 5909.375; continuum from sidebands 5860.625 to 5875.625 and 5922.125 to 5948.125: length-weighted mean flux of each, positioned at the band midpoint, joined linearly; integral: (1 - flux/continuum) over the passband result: 1.3 A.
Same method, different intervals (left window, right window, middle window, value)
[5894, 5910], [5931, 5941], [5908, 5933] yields 0.50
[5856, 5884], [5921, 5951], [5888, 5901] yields 0.93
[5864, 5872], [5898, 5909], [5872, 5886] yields 0.29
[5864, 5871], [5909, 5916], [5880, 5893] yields 0.80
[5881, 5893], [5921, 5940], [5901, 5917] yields -0.41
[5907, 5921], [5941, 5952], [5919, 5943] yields -0.62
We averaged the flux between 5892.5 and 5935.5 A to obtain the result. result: 96.9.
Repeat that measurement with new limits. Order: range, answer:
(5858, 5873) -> 97.7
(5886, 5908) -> 93.2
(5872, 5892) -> 93.7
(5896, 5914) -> 97.7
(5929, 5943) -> 101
